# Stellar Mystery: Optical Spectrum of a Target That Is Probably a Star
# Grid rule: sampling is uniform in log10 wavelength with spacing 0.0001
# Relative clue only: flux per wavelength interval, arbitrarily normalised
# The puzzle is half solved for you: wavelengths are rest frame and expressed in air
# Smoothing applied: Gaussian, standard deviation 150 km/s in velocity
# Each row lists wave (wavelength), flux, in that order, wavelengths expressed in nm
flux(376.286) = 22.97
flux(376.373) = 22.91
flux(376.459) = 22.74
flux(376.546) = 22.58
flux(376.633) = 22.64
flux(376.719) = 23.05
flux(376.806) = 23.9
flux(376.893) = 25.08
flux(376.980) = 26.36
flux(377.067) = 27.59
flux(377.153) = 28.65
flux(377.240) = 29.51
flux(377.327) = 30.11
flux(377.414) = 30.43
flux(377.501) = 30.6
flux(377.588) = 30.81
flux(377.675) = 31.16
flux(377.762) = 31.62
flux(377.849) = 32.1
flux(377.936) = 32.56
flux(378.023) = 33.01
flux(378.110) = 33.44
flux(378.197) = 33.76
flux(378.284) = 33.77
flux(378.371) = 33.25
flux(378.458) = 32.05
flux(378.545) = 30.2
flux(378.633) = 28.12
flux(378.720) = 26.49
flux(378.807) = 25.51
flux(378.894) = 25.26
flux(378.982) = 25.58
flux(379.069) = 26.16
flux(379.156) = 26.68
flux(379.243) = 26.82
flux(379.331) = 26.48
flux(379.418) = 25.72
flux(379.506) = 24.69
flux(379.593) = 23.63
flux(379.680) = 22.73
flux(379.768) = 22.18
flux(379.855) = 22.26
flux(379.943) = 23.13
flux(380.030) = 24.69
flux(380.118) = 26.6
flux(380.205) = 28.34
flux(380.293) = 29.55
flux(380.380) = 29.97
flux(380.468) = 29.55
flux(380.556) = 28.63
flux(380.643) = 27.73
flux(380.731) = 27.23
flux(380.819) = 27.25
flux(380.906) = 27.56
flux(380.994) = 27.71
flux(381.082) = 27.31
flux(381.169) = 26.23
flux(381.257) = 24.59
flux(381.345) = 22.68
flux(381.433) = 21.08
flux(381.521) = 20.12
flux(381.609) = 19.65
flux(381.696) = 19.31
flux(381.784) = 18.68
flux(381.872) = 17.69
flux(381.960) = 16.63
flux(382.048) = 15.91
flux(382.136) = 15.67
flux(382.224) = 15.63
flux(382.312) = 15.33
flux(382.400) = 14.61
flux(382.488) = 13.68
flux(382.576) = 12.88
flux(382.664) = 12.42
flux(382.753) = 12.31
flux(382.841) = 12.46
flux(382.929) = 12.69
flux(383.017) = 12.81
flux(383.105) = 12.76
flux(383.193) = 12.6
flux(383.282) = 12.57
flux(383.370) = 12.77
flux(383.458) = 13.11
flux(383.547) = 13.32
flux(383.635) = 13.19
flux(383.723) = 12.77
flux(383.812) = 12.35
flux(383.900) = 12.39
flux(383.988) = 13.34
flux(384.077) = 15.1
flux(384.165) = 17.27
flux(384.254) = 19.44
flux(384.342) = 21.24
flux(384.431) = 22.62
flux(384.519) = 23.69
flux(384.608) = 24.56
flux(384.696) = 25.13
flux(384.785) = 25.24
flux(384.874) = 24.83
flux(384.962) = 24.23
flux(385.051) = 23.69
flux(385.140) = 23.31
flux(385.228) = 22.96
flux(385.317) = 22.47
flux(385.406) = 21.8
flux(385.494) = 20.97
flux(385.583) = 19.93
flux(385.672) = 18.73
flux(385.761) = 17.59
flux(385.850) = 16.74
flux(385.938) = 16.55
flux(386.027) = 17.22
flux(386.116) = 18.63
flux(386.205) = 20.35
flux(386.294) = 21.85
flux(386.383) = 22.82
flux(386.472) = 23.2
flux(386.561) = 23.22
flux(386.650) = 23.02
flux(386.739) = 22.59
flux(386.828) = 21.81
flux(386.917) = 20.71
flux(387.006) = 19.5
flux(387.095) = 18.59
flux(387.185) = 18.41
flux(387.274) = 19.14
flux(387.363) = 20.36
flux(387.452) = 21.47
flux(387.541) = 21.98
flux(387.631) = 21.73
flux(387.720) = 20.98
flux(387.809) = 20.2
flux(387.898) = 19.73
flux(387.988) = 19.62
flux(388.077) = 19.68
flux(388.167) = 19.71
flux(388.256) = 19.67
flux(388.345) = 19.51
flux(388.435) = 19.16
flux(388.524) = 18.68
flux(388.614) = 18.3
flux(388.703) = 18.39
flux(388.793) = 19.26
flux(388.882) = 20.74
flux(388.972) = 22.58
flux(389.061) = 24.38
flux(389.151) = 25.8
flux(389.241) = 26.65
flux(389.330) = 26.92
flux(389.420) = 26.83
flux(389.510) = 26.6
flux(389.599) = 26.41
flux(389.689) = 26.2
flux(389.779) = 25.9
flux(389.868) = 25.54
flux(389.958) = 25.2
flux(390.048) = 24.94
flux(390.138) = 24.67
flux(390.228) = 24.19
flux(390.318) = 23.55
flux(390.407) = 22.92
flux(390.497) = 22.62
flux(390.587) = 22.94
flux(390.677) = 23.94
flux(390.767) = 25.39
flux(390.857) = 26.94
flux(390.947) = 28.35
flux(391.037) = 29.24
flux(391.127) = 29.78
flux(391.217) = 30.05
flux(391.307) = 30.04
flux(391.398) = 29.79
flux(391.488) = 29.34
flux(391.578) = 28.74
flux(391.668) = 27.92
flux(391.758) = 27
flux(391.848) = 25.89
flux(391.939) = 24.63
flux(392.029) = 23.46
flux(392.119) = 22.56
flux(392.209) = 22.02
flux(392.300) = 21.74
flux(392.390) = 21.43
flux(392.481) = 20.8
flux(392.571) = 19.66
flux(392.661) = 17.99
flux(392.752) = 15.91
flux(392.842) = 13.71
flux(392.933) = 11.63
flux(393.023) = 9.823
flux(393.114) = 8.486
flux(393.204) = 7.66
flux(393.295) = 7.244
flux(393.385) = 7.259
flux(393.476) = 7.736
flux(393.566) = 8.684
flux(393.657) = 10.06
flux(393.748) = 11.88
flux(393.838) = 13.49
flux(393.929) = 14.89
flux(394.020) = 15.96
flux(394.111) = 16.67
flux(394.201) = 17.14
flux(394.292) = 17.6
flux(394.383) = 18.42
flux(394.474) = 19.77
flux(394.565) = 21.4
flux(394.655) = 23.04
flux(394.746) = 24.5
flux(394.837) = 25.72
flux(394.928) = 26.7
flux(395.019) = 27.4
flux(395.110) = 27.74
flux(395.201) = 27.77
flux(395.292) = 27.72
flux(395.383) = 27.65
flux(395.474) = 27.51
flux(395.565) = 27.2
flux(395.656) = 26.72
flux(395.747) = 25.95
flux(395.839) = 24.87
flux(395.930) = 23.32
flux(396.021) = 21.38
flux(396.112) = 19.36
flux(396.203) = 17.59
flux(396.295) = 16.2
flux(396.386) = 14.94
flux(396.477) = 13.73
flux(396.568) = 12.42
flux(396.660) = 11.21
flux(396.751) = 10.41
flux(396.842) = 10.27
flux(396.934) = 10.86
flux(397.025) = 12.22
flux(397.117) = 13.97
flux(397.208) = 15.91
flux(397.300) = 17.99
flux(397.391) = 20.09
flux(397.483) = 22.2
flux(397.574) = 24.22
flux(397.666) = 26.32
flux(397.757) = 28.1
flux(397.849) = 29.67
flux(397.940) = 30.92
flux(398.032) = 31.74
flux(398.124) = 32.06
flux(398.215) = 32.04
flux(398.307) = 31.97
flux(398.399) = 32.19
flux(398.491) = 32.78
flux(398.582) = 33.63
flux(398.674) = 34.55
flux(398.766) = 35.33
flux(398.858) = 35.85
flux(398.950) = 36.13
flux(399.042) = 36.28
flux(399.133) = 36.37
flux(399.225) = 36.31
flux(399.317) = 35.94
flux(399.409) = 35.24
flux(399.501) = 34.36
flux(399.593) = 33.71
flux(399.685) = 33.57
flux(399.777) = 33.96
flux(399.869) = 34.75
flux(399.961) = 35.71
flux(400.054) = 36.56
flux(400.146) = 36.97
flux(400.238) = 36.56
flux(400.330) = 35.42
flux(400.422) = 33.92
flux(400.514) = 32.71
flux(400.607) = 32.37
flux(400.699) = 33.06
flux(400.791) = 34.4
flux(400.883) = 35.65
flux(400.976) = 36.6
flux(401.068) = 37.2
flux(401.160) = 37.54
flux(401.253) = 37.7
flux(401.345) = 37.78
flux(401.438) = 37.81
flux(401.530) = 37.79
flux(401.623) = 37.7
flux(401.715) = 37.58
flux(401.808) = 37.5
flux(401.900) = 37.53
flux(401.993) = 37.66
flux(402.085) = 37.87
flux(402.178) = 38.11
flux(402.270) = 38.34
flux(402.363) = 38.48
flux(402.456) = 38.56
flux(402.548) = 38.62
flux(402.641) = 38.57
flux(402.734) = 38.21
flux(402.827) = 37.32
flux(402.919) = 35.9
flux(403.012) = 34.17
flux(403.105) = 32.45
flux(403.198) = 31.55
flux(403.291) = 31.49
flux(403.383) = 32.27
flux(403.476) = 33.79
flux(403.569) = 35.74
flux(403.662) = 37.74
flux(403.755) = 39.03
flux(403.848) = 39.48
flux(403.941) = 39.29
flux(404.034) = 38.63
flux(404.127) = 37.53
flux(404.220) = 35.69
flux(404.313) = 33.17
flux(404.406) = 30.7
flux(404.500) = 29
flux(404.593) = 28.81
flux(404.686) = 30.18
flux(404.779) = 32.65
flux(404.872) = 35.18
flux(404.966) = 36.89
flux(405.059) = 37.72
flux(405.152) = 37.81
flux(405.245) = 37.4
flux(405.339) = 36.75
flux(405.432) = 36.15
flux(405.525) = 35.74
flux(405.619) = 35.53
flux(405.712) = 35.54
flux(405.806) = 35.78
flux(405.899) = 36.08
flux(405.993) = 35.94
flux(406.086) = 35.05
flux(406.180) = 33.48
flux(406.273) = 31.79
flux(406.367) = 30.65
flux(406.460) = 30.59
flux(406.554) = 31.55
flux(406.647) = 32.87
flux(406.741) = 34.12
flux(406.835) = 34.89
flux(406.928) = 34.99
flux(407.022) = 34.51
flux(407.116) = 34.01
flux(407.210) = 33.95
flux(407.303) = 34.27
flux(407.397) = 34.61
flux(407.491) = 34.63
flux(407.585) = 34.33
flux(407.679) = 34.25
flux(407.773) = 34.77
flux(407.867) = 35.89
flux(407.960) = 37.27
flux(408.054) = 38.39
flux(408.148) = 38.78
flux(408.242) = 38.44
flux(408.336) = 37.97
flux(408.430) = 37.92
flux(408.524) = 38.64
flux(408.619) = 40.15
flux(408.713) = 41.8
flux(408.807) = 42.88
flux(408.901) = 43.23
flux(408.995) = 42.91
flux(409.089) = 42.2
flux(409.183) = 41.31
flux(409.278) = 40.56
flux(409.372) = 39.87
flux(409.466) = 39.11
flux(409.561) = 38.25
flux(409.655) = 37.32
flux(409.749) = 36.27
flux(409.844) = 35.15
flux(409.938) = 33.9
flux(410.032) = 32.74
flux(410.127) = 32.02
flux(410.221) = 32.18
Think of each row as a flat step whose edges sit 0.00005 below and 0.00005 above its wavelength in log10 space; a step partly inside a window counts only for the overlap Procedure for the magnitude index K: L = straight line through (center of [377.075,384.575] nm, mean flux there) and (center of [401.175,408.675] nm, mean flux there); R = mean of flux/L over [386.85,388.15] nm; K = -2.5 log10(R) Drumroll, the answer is 0.290 mag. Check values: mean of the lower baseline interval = 22.7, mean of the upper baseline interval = 35.7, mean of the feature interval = 20.2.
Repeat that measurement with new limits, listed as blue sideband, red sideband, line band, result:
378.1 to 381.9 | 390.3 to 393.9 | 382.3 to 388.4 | 0.25 mag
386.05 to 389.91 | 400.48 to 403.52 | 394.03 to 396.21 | 0.24 mag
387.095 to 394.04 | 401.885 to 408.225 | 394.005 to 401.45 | 0.04 mag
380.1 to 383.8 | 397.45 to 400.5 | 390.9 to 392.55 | 0.04 mag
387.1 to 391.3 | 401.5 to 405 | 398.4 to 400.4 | -0.09 mag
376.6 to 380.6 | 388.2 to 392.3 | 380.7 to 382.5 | 0.29 mag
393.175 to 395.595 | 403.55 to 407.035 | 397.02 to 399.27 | -0.18 mag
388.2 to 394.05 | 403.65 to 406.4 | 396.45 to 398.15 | 0.37 mag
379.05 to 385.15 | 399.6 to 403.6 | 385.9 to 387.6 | 0.17 mag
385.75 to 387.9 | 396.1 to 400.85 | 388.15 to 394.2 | 0.09 mag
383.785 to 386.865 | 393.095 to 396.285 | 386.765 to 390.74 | -0.10 mag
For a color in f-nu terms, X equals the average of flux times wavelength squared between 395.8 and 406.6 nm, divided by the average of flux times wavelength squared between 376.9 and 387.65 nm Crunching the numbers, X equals 1.58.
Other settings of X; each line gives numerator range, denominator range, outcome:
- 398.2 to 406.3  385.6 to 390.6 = 1.76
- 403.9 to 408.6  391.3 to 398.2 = 1.85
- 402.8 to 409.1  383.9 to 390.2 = 1.82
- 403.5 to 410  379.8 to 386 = 2.06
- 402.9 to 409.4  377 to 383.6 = 1.73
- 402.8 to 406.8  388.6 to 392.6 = 1.49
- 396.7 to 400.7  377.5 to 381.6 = 1.19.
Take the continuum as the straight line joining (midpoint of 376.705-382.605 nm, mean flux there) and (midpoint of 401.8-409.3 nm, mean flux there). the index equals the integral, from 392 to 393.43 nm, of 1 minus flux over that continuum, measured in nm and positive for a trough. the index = 0.71 nm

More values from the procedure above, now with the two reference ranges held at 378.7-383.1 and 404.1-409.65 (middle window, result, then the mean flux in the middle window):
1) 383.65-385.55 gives 0.30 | 20.3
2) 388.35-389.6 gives 0.18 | 22.7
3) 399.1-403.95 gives -0.43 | 36.1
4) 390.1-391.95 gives 0.06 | 26.6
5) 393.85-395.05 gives 0.37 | 20.4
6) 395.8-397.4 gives 0.77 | 15.8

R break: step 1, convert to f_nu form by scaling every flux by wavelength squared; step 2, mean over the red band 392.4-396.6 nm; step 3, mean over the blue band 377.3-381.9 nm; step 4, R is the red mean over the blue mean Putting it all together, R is 0.7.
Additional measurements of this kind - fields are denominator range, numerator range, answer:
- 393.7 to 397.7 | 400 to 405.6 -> 1.88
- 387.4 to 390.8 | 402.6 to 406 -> 1.68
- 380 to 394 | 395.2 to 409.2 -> 1.73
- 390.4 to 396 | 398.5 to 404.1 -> 1.76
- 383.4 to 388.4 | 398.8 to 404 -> 1.97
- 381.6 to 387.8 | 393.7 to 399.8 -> 1.42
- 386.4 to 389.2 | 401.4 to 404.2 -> 1.92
